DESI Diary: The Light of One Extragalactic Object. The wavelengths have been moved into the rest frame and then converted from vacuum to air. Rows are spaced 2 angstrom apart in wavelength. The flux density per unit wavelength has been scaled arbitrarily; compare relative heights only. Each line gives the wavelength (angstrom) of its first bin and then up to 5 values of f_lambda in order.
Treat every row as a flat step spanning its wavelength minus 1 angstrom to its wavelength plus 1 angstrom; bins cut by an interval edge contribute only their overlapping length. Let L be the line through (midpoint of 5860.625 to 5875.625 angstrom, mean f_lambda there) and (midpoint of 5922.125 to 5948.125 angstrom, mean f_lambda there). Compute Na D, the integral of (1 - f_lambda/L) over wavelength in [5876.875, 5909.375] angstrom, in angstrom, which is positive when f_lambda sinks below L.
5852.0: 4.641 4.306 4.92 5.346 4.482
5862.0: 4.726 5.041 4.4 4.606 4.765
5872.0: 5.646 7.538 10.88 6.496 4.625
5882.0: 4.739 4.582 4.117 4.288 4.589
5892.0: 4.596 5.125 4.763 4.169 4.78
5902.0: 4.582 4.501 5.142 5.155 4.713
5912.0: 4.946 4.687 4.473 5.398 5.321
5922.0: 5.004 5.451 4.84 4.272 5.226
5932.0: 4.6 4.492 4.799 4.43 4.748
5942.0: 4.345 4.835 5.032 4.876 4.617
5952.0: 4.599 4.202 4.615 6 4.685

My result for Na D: 2.59 angstrom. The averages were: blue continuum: 5.46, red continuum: 4.77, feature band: 4.79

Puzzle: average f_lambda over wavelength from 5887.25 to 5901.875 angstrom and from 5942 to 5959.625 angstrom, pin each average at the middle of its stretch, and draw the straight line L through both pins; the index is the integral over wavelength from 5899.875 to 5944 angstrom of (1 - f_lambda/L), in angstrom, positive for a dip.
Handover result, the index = -1.0 angstrom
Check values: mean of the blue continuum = 4.62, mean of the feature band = 4.82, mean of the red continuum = 4.81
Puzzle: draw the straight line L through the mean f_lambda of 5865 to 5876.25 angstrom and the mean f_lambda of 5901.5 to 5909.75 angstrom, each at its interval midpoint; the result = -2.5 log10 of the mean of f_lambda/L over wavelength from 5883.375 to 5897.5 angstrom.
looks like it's 0.17 mag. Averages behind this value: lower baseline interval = 6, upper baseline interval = 4.85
